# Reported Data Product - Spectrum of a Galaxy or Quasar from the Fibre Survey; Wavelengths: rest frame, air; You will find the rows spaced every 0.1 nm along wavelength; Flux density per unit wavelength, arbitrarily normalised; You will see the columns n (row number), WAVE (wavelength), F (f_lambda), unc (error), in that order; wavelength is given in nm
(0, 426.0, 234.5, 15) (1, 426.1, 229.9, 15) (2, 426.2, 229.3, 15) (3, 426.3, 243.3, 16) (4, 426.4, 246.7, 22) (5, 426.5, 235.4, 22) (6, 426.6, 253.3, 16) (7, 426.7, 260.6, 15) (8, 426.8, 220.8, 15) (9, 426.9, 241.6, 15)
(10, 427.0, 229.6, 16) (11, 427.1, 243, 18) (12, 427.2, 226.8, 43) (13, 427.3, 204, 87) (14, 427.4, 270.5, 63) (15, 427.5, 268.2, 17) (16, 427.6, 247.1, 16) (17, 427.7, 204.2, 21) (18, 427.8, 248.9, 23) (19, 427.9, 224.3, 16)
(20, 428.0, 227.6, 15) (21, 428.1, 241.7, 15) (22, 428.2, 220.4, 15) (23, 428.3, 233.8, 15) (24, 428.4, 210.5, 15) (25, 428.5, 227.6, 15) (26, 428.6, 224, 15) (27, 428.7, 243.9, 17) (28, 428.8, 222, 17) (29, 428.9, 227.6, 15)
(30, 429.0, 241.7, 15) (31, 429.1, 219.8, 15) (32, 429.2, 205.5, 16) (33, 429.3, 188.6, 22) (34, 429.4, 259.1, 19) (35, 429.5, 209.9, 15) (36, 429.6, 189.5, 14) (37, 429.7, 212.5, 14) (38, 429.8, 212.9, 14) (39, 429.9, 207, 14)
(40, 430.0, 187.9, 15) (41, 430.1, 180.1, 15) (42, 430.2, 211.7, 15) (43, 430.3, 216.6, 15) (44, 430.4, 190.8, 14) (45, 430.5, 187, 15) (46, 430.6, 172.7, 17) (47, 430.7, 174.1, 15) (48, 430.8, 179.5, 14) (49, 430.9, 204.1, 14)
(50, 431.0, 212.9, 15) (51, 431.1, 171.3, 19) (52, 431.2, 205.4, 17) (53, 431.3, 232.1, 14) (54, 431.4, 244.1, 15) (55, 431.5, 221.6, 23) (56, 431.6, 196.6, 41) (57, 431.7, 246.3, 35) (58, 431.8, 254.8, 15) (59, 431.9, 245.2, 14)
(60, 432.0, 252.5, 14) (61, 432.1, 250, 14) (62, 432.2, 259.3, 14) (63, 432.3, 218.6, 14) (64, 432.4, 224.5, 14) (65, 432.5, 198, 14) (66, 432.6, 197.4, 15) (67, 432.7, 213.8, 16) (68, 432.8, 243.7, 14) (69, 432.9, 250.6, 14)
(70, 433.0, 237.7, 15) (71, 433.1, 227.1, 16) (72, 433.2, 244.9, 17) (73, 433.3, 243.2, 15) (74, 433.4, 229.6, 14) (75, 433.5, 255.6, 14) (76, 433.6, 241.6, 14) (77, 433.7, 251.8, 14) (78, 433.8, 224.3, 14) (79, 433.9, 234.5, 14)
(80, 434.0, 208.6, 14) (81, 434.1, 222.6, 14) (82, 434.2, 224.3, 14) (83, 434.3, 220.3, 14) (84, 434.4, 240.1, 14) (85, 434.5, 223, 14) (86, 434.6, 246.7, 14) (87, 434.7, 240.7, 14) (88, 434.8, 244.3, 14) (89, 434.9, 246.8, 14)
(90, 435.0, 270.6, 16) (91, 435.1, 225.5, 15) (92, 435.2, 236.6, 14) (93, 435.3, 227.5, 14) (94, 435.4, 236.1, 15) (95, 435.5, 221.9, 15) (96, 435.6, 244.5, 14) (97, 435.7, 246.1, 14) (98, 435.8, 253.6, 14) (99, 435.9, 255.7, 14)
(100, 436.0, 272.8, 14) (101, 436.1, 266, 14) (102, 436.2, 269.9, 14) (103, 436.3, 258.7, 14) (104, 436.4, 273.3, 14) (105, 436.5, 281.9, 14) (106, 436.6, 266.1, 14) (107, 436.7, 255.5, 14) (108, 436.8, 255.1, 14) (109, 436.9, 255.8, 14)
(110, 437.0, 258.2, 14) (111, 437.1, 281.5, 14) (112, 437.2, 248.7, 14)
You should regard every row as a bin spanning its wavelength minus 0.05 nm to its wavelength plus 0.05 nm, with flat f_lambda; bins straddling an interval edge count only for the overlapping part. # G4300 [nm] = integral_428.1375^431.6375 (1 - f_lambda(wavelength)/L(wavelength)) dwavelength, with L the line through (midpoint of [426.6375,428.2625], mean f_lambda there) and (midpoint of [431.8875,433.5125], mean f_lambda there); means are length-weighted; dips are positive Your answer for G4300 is 0.38 nm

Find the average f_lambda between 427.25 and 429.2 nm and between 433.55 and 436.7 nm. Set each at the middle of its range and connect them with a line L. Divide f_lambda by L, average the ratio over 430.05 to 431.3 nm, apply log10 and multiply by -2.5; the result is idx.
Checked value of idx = 0.214 mag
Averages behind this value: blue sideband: 231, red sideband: 245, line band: 194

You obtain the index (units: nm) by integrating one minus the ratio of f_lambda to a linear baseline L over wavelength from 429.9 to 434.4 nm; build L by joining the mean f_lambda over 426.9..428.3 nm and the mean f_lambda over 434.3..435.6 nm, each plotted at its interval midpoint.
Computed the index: 0.307 nm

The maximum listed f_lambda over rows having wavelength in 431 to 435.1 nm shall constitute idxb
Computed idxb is 270.6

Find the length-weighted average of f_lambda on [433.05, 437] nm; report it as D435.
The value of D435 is 245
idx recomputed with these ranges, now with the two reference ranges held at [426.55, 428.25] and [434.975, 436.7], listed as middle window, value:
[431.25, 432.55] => 0.052 mag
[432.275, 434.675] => 0.083 mag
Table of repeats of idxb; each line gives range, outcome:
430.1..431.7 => 246.3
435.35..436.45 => 273.3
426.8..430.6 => 270.5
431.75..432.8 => 259.3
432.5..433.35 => 250.6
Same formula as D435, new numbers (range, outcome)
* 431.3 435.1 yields 235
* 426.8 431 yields 218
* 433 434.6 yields 233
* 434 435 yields 235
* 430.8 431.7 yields 211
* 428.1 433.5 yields 219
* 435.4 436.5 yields 256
